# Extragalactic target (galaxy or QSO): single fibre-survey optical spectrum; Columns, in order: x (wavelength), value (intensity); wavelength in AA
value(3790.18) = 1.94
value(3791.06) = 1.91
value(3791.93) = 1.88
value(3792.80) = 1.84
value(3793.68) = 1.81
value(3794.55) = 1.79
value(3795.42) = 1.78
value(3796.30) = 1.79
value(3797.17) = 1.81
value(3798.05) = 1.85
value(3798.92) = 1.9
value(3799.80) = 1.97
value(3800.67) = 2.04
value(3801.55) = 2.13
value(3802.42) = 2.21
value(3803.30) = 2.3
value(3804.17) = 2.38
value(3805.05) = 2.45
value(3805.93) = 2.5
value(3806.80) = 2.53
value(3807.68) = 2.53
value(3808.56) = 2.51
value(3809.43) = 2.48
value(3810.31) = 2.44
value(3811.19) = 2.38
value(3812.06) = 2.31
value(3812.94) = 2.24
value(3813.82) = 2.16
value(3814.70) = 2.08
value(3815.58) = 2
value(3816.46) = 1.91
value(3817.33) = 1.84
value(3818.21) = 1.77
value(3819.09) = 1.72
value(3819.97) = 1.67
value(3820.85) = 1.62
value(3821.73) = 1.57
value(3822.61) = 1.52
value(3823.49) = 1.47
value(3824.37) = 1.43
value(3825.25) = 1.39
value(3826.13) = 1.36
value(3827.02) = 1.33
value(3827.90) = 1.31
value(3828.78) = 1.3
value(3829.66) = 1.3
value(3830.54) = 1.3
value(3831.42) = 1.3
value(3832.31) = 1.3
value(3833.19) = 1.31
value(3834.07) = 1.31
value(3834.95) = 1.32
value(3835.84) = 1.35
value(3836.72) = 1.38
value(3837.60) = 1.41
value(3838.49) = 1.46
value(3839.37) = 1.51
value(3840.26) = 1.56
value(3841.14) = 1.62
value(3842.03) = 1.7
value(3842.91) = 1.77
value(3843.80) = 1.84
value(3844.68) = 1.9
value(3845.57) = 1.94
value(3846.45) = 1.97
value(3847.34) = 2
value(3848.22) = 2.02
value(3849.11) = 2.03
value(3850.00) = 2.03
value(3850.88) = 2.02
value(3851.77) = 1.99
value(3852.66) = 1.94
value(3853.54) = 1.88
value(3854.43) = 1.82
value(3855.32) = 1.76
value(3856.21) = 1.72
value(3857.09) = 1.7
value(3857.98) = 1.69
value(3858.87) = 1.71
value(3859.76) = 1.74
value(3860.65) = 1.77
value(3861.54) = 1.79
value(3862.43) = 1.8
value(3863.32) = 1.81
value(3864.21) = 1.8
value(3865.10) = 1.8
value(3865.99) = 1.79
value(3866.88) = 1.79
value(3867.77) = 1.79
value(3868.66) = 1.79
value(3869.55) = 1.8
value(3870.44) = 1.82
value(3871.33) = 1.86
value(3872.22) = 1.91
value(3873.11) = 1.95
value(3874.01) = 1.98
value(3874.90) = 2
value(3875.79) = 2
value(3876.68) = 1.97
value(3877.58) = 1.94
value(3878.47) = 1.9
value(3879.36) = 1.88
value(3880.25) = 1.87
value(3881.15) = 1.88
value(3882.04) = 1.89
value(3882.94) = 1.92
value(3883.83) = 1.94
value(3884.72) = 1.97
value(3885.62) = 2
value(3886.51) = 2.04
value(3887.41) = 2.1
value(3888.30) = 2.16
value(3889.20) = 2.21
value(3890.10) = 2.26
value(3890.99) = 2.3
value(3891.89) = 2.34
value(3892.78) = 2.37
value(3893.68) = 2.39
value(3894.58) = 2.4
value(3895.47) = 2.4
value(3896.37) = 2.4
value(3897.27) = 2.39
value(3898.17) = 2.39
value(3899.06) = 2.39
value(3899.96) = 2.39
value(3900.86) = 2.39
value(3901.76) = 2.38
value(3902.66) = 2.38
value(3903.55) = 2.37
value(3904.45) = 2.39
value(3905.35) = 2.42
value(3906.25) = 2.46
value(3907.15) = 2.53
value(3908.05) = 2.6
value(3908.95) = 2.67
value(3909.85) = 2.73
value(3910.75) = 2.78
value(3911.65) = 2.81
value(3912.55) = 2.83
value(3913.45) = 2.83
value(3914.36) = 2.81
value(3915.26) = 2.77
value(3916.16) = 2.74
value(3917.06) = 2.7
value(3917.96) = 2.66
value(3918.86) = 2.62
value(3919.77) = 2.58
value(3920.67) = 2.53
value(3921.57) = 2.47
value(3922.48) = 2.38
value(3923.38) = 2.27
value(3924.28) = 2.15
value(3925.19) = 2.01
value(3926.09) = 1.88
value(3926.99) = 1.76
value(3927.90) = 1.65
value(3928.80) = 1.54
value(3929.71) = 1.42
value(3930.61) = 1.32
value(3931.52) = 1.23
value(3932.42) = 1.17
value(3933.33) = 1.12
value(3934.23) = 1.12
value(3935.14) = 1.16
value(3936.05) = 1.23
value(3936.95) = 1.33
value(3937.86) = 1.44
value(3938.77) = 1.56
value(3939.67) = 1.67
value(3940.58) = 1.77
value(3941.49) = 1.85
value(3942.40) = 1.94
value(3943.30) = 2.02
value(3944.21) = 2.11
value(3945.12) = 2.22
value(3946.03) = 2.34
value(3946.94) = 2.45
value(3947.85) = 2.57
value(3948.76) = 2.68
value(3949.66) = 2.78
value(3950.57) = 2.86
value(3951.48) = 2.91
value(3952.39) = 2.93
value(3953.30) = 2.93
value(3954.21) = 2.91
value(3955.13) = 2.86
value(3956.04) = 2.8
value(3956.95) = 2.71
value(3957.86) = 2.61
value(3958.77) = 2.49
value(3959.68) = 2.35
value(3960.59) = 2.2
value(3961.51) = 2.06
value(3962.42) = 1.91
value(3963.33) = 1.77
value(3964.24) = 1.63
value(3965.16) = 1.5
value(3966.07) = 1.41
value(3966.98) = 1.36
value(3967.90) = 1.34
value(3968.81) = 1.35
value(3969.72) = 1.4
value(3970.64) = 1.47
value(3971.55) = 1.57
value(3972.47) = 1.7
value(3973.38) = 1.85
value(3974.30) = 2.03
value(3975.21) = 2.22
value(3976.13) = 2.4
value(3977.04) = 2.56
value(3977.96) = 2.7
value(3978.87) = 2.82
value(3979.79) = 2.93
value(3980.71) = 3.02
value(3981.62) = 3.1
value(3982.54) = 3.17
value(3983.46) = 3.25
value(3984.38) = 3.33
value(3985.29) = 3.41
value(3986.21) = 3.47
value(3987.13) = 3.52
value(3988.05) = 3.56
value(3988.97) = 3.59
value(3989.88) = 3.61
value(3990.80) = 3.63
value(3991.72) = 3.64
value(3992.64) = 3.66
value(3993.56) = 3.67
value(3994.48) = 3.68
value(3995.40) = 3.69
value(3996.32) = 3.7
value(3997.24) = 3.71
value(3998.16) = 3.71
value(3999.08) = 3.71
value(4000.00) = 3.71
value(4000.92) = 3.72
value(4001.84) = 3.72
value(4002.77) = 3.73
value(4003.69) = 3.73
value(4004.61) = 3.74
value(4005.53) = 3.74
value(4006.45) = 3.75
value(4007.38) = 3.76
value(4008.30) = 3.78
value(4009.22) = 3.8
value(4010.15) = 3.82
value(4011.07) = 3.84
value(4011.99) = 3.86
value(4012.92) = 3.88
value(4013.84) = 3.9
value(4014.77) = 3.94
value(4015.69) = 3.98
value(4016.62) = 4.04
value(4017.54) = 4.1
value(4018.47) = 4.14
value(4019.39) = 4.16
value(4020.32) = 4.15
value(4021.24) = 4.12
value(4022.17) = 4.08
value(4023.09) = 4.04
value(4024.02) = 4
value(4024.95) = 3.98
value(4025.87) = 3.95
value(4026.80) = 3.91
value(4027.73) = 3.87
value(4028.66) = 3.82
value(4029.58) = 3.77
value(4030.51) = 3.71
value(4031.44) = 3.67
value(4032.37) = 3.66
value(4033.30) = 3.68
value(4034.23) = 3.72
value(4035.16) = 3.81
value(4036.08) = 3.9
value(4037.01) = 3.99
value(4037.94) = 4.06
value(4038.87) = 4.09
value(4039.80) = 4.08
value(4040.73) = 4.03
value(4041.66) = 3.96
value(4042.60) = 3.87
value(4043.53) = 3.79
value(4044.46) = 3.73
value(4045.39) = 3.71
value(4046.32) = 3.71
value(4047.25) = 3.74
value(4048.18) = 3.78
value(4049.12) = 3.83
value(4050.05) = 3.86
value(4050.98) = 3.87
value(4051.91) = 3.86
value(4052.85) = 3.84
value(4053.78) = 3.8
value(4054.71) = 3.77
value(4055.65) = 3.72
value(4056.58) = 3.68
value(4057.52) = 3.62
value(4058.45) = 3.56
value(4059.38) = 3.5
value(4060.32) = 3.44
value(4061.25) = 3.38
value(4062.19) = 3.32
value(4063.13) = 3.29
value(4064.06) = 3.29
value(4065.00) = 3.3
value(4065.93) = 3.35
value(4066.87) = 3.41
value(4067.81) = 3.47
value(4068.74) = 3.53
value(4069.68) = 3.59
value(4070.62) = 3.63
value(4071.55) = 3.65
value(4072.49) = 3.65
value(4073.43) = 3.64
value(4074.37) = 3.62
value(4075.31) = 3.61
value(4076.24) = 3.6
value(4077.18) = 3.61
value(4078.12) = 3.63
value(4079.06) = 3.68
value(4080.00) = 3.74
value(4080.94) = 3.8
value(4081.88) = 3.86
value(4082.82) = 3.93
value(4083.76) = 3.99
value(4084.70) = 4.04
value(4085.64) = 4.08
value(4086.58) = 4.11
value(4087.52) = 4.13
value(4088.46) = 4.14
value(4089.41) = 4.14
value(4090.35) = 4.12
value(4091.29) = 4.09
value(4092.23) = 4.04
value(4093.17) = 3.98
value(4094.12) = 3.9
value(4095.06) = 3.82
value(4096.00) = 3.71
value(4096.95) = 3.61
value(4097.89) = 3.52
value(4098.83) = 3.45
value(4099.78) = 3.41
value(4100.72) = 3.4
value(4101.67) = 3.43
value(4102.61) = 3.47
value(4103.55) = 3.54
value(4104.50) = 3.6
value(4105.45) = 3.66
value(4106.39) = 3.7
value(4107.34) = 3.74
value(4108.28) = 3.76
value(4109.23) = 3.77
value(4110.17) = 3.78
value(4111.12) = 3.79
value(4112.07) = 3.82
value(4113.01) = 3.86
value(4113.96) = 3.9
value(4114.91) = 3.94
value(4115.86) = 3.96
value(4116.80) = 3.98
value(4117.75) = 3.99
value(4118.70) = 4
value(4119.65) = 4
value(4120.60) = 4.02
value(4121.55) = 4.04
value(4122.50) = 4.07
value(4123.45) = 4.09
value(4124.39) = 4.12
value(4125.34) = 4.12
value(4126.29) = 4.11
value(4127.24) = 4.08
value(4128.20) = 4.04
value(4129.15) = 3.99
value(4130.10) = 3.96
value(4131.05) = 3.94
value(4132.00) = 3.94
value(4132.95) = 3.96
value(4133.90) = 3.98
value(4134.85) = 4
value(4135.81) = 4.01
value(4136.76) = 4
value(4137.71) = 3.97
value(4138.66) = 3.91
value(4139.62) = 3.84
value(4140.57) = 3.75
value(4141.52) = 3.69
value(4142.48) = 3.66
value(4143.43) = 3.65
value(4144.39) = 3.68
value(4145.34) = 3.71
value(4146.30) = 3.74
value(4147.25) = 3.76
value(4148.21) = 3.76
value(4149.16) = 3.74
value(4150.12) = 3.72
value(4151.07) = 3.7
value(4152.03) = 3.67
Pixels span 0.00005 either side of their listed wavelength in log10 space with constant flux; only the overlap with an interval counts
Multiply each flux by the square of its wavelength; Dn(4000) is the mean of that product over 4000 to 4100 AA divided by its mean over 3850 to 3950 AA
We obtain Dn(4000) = 1.97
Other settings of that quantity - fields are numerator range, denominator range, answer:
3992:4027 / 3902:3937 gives 1.86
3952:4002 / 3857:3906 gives 1.41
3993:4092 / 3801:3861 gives 2.33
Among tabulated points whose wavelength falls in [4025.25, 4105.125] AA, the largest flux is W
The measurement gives 4.14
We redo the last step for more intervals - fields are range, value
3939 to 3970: 2.93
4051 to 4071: 3.86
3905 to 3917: 2.83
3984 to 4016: 3.98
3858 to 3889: 2.16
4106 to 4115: 3.94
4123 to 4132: 4.12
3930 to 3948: 2.57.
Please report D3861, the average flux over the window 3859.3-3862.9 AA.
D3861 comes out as 1.77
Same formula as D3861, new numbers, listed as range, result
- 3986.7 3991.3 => 3.59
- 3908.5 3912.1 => 2.75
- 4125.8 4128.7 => 4.06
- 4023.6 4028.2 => 3.94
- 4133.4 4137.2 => 4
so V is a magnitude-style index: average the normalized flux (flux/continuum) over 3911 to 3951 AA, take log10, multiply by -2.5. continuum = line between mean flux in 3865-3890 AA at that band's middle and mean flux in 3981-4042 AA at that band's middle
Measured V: 0.26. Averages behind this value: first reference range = 1.93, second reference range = 3.78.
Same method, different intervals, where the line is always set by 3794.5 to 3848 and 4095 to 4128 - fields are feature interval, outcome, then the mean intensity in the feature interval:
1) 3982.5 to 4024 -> -0.22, 3.76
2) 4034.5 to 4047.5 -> -0.17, 3.89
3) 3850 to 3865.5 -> 0.14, 1.81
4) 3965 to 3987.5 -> 0.22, 2.36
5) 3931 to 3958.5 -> 0.26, 2.11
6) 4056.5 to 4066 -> 0.01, 3.42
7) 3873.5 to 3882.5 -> 0.14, 1.93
